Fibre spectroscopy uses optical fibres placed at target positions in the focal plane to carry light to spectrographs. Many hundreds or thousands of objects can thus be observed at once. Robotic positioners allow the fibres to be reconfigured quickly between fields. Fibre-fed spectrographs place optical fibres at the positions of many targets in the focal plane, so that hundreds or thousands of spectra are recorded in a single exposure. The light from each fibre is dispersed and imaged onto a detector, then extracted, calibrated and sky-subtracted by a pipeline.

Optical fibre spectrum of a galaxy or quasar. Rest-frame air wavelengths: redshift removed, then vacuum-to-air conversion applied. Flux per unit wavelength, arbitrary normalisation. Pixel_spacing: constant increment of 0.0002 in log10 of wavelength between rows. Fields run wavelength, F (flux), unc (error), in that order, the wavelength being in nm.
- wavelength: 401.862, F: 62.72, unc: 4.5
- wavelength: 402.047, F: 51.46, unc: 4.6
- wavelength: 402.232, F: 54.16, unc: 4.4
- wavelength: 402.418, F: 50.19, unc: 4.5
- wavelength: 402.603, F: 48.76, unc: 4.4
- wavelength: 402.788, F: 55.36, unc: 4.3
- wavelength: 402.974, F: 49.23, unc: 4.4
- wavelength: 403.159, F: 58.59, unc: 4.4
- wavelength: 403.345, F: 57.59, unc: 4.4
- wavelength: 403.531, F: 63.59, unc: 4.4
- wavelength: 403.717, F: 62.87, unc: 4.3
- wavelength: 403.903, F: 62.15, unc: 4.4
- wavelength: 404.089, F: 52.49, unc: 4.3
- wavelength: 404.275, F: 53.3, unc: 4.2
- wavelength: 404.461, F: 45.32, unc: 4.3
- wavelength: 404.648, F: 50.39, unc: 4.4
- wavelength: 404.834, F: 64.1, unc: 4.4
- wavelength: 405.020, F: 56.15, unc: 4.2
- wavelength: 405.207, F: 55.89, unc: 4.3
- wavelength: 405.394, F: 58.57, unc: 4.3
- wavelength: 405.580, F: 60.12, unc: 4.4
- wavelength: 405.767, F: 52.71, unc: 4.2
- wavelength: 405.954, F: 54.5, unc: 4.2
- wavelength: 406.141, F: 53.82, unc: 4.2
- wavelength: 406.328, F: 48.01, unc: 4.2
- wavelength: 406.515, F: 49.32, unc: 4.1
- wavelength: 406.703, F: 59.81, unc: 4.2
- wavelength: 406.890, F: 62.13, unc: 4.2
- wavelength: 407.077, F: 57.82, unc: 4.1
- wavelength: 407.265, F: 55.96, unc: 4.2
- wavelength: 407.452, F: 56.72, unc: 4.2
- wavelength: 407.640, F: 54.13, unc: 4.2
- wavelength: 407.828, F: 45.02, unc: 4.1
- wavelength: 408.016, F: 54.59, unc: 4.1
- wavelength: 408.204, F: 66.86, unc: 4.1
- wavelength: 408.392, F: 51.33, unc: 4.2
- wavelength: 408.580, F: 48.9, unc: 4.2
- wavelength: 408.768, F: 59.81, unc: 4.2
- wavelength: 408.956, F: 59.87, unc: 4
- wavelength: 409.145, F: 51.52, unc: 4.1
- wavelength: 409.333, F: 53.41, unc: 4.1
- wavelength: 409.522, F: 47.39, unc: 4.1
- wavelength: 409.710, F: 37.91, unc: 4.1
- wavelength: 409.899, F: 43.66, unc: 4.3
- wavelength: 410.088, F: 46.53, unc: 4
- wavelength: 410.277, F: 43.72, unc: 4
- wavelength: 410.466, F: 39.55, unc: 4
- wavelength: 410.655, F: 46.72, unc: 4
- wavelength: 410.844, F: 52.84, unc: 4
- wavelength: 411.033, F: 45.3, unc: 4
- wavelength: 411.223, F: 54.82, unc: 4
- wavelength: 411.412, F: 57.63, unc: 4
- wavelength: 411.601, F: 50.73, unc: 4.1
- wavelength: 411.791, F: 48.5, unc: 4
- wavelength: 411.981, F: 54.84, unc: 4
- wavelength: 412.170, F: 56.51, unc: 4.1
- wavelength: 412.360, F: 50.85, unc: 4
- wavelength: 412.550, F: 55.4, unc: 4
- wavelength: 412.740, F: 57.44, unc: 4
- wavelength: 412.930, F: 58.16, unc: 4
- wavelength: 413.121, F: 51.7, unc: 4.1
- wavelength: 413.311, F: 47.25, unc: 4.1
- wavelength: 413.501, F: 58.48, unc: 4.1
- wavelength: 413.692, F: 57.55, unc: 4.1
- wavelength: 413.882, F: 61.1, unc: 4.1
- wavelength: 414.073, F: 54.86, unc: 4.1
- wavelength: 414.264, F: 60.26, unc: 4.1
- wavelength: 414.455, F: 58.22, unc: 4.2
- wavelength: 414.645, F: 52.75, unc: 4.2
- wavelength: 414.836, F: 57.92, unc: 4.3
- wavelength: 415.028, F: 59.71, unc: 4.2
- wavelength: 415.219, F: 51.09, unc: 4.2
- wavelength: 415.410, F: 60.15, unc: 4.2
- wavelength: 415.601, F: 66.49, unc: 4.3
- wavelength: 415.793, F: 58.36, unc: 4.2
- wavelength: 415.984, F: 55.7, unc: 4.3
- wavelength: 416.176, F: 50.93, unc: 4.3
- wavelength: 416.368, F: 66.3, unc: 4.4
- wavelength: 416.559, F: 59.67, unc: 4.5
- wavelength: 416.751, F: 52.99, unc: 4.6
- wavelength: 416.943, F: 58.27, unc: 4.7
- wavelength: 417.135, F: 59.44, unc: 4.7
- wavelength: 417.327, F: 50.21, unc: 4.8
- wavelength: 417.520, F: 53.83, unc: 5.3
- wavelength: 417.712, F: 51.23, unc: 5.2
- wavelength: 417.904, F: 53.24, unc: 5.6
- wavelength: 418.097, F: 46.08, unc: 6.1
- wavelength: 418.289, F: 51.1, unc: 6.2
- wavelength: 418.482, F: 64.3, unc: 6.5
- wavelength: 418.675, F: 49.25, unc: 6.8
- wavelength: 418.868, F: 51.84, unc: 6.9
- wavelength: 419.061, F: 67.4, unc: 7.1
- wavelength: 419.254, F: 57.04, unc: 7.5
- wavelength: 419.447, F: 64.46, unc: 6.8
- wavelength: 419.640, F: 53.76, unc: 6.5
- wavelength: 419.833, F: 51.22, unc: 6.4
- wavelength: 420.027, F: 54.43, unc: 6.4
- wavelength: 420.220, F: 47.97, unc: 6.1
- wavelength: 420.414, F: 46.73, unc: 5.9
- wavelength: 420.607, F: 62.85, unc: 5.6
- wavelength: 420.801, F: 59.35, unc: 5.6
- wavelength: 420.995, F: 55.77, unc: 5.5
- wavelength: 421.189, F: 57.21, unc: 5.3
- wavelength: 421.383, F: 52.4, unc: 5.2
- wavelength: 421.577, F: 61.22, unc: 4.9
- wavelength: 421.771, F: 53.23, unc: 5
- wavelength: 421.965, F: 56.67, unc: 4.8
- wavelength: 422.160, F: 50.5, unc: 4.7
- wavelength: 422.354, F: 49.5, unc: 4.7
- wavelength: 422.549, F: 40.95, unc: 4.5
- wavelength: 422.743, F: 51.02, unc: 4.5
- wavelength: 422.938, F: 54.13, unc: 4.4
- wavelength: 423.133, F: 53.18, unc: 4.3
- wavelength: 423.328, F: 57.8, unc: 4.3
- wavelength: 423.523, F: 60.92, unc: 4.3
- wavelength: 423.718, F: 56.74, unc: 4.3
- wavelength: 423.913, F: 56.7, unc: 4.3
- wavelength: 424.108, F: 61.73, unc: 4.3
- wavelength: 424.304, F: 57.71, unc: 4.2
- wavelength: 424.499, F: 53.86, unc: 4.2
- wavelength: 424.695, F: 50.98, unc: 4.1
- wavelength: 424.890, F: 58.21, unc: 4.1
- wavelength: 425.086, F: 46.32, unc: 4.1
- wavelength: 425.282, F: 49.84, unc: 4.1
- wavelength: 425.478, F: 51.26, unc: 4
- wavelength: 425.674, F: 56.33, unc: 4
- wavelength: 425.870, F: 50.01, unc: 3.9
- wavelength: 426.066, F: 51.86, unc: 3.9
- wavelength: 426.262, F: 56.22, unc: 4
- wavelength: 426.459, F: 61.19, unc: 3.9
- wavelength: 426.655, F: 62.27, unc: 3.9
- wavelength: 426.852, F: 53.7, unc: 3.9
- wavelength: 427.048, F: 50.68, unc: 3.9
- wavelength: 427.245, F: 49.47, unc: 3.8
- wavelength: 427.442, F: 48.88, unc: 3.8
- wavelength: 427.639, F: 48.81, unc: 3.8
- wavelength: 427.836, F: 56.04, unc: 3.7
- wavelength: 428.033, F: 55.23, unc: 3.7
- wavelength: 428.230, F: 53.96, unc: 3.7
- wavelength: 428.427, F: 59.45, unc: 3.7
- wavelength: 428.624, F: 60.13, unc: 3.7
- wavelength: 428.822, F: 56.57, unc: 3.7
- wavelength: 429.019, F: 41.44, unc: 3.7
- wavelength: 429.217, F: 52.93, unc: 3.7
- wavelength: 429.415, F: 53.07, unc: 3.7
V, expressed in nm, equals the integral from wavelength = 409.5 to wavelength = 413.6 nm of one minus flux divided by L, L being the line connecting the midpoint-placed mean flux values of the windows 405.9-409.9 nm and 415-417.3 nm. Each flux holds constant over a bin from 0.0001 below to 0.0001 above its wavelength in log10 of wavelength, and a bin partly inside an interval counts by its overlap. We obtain 0.38 nm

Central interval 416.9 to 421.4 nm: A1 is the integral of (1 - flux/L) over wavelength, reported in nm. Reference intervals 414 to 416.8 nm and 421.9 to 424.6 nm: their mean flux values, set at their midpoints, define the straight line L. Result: 0.09 nm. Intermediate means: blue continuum 57.8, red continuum 54.3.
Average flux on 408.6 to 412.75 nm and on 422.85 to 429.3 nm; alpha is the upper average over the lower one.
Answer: 1.08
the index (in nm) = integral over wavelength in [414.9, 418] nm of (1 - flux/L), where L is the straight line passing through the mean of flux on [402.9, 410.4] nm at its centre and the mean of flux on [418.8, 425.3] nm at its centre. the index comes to -0.122 nm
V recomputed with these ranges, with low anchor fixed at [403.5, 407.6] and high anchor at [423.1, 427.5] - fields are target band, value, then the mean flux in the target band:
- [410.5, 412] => 0.131 nm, 50.8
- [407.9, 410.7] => 0.284 nm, 50.1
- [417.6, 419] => 0.059 nm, 52.8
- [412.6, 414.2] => -0.012 nm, 55.9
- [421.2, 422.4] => 0.012 nm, 54.4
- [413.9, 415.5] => -0.048 nm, 57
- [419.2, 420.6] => 0.023 nm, 54.2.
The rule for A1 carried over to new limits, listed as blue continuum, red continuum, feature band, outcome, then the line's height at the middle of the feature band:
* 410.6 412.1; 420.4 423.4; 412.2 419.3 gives -0.467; 52.7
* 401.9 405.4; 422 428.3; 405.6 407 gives 0.011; 55.1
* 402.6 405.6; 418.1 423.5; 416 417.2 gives -0.060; 55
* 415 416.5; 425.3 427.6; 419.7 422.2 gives 0.065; 56.1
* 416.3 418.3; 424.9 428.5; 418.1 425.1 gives -0.097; 54.2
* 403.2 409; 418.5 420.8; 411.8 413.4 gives 0.059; 55.8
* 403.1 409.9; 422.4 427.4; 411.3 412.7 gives 0.025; 54.6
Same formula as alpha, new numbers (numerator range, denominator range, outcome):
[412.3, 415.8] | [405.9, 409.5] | 1.04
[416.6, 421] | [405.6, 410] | 1.03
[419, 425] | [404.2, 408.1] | 1.01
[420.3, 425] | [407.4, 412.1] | 1.08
